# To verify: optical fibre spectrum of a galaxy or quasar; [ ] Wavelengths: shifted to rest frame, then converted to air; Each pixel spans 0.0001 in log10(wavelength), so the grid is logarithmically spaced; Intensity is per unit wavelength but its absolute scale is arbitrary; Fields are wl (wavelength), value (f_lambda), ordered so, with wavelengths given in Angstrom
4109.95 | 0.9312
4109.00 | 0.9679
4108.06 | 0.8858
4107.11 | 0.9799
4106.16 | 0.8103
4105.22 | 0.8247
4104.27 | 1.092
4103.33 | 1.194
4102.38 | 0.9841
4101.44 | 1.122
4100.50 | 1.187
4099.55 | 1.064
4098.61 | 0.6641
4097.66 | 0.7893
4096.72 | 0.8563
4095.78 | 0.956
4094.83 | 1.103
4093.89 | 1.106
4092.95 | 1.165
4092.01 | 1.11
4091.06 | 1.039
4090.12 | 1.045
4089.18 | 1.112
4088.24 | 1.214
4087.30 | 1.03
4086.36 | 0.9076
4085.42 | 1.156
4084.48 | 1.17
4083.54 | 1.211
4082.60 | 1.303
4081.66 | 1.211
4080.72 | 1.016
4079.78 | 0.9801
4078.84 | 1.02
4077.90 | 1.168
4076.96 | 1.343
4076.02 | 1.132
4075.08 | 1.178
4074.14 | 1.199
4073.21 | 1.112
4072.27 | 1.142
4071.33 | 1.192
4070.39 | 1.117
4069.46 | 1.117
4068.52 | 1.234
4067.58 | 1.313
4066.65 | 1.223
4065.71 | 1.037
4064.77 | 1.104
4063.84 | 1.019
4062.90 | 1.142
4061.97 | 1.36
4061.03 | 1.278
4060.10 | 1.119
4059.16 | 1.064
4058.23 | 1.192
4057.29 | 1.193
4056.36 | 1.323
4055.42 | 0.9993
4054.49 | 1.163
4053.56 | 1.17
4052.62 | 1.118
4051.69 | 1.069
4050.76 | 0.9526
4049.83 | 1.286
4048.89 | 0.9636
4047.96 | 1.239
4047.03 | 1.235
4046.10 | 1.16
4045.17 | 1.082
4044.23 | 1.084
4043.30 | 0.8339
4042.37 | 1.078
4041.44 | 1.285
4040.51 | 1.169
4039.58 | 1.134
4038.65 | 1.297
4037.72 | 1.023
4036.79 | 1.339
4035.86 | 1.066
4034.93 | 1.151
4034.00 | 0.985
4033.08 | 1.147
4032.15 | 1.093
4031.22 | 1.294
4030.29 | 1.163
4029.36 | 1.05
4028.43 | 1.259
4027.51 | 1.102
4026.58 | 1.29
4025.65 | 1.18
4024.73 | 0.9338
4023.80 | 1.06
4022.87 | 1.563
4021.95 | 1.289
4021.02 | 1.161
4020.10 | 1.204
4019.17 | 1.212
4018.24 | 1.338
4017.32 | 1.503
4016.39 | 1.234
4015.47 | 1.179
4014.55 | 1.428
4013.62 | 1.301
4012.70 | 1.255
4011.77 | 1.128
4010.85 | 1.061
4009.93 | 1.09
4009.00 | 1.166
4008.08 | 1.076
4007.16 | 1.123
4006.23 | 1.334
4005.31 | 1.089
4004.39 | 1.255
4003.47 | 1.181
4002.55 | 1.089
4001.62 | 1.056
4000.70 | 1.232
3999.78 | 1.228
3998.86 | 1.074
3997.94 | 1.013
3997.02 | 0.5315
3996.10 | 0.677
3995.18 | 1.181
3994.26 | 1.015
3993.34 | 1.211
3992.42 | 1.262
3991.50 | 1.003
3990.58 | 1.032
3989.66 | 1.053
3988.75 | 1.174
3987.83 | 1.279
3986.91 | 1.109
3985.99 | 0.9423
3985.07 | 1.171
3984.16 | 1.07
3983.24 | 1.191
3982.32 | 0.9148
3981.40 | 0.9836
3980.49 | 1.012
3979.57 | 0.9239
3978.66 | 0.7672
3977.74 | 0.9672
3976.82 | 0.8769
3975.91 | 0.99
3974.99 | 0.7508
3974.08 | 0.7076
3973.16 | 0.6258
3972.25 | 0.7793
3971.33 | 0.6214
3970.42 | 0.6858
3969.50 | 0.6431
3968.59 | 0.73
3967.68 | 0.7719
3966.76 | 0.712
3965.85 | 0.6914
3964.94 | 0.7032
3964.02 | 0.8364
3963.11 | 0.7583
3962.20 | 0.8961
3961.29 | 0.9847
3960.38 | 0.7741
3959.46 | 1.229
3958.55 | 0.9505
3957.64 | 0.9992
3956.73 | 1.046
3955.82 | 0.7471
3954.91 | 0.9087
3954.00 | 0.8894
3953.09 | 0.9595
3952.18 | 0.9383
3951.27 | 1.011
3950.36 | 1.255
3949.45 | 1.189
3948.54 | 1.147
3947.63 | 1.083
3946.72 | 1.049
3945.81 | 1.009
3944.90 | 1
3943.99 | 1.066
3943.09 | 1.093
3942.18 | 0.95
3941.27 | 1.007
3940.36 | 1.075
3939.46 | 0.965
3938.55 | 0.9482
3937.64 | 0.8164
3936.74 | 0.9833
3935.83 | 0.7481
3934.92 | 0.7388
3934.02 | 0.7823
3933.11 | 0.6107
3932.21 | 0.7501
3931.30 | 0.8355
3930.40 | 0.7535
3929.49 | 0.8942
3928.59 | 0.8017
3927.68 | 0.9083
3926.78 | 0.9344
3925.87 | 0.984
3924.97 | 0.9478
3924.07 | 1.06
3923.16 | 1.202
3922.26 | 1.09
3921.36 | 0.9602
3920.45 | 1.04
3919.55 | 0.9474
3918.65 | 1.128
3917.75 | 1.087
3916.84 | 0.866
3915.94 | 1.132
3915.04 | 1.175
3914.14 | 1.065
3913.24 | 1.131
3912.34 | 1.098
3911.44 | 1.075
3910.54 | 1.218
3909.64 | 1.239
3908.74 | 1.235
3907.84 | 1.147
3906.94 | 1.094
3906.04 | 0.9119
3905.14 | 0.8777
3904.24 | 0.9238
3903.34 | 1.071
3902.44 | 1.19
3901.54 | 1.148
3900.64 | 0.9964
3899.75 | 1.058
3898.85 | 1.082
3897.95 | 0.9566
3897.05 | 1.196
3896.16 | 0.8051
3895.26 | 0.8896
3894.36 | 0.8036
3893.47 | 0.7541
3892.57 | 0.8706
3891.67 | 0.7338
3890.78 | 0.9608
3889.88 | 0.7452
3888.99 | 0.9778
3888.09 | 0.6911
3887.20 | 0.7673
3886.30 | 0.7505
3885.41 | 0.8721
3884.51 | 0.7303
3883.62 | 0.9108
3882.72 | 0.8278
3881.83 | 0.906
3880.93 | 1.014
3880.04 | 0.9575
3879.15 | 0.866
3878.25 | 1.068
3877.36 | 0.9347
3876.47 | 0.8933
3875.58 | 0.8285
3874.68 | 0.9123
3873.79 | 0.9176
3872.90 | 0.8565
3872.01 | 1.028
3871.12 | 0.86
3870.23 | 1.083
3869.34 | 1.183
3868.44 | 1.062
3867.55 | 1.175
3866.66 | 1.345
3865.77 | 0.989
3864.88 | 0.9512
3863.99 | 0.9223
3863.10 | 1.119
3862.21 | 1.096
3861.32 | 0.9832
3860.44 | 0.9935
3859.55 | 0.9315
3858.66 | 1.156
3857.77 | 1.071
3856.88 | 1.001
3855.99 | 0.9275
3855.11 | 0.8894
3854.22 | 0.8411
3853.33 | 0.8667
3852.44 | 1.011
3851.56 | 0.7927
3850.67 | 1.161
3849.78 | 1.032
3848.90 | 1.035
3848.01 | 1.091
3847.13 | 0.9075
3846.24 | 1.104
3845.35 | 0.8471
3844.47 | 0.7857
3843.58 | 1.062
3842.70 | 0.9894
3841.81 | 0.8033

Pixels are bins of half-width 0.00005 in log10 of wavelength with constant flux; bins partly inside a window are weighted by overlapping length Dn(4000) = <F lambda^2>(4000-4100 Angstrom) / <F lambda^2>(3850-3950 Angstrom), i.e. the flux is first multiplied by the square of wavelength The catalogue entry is 1.3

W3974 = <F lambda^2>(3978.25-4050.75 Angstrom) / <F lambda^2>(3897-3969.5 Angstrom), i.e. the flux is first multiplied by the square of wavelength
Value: 1.21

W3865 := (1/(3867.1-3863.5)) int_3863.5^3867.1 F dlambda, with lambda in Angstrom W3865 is 1.05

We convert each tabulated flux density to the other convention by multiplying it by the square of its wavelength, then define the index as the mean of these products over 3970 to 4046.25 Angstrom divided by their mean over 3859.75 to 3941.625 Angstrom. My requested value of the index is 1.2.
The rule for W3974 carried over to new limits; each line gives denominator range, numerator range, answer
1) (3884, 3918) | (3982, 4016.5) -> 1.19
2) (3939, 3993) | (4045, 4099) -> 1.24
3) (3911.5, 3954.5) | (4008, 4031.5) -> 1.29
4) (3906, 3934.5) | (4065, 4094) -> 1.23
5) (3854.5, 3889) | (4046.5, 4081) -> 1.32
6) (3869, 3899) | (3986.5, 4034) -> 1.37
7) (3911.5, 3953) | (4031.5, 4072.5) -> 1.23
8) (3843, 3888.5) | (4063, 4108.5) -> 1.26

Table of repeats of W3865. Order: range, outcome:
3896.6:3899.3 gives 1.08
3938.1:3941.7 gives 0.999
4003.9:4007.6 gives 1.2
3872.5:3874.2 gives 0.888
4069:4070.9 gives 1.12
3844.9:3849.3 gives 0.996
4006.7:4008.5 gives 1.1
